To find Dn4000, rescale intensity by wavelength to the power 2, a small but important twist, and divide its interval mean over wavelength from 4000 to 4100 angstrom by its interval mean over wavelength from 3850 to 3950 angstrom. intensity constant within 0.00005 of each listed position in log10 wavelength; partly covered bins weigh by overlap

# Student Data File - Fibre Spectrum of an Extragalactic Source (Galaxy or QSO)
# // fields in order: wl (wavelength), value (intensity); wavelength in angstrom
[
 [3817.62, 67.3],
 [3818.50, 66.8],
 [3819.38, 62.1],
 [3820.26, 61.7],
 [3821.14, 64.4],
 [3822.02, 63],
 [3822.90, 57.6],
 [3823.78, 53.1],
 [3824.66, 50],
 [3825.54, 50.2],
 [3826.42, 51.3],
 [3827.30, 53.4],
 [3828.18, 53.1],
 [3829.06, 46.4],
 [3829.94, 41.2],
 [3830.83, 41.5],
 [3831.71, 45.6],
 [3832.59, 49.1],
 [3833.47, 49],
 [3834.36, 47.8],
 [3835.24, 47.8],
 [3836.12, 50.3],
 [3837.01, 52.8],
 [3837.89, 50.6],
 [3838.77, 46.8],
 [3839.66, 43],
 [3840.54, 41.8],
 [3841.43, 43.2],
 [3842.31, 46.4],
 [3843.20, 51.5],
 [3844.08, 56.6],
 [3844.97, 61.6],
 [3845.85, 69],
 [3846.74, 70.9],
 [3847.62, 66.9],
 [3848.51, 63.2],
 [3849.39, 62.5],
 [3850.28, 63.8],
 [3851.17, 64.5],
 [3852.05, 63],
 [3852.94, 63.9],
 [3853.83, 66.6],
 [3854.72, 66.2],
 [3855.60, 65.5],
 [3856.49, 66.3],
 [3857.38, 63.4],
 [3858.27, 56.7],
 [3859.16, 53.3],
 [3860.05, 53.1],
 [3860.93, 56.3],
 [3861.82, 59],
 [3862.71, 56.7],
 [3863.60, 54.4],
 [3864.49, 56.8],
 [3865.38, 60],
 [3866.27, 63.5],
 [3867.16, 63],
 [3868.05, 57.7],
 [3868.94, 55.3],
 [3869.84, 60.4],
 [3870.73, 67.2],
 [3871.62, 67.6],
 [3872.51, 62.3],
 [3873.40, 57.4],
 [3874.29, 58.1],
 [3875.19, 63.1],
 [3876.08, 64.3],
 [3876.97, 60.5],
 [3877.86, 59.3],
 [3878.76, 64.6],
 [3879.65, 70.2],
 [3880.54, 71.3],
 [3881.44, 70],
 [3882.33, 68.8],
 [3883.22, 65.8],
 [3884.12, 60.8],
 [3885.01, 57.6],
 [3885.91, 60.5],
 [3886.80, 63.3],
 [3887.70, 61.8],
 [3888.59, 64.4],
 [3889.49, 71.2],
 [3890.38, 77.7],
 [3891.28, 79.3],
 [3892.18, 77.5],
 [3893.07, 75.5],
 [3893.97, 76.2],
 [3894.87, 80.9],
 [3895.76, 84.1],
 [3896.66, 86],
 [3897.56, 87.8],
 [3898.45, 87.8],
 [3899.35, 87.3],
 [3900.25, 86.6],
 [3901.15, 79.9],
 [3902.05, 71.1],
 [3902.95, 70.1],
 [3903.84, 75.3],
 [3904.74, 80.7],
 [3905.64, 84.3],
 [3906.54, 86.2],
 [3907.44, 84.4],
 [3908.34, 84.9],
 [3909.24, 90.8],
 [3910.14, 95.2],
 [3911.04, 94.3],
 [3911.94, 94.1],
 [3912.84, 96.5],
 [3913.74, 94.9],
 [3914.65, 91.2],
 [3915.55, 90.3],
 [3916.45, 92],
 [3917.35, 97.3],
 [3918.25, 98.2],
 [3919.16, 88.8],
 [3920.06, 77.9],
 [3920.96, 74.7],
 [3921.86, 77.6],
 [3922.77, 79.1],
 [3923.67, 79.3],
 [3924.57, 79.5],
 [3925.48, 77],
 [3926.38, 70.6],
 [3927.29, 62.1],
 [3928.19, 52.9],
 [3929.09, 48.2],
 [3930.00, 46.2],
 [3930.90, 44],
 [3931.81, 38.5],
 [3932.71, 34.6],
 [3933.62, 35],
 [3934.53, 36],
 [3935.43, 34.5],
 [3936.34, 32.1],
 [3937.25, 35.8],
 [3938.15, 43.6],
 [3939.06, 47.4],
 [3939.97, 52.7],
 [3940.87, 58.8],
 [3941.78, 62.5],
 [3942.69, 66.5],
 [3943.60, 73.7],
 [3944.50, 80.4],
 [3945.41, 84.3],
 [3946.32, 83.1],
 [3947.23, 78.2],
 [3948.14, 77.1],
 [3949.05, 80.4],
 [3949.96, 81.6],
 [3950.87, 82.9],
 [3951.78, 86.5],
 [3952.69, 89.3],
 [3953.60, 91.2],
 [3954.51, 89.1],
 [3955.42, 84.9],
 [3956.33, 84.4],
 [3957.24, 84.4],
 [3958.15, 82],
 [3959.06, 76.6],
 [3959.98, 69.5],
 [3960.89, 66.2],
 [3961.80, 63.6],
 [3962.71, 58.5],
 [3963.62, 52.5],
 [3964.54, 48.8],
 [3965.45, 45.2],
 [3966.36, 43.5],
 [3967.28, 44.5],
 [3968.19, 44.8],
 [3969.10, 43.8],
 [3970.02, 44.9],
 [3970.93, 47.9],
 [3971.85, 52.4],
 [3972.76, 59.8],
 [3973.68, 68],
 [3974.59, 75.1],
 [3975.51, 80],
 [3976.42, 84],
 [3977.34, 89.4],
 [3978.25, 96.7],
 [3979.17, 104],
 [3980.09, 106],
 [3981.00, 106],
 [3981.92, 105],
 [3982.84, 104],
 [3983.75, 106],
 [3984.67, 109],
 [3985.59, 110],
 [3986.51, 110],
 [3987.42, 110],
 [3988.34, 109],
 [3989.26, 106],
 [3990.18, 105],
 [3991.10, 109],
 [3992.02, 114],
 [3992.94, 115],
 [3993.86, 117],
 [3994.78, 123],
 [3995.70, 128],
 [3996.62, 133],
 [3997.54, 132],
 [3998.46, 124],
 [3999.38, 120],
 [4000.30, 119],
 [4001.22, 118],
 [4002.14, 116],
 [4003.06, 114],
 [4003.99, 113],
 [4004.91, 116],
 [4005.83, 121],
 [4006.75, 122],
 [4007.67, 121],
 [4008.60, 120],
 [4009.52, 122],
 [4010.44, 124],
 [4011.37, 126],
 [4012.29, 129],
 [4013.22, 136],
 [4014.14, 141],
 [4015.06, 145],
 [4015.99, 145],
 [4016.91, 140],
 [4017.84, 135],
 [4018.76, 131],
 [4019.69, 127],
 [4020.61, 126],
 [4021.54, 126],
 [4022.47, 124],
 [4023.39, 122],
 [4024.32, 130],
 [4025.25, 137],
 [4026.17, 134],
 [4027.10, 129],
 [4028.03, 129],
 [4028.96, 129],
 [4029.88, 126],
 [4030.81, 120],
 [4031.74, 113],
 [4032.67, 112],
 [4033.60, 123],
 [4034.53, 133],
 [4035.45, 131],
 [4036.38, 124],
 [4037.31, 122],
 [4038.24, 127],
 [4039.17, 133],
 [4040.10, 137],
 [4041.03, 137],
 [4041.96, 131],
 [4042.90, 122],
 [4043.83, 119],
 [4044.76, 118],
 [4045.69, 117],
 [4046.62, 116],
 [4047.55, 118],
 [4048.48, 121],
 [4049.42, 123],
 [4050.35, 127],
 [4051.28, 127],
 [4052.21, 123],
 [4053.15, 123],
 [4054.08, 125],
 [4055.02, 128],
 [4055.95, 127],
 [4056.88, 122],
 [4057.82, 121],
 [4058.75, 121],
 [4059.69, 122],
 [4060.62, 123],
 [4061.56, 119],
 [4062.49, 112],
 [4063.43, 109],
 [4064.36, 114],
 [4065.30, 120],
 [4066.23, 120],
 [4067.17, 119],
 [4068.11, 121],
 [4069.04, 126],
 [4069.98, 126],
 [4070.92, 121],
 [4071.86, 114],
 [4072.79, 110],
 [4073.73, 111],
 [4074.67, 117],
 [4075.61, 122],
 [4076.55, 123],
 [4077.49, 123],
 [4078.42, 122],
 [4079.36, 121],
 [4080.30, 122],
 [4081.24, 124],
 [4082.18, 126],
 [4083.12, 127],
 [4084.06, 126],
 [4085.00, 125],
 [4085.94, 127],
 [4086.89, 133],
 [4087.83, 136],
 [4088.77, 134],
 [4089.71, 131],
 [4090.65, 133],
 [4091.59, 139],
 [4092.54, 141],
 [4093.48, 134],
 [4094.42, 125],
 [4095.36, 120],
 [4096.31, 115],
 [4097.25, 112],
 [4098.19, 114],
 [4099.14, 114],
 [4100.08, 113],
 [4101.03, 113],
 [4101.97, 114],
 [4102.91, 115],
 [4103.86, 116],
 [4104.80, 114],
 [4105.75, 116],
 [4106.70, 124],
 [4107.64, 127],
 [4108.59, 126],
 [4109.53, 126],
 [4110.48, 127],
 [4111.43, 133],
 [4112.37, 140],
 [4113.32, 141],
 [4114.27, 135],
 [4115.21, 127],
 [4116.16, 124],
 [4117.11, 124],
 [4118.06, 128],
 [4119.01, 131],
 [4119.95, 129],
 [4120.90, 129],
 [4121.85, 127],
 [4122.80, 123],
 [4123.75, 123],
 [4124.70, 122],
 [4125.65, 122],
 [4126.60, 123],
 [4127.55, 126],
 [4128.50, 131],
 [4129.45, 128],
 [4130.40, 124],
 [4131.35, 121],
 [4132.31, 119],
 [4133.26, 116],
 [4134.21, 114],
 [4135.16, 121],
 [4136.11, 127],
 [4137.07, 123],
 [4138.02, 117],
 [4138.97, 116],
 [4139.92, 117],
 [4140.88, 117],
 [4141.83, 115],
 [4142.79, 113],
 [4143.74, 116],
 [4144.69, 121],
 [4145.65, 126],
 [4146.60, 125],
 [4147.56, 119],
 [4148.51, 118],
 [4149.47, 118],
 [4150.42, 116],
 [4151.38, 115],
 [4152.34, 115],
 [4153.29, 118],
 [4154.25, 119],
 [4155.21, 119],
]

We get 1.9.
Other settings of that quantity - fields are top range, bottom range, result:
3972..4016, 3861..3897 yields 1.81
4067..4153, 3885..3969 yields 1.88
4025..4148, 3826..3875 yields 2.46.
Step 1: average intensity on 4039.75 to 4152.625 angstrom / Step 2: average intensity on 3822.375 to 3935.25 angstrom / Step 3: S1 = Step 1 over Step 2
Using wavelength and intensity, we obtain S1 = 1.9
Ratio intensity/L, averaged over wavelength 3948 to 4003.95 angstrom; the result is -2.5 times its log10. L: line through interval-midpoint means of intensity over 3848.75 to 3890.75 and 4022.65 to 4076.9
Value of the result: 0.11 mag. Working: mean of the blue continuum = 62.5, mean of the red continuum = 123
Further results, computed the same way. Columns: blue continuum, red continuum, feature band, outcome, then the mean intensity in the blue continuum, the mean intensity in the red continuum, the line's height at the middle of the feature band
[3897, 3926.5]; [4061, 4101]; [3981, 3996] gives -0.09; 85.2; 122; 102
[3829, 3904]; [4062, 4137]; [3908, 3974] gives 0.19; 62.8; 123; 82.2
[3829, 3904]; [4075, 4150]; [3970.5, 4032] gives -0.19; 62.8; 124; 96.1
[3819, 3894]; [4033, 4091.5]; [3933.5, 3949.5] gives 0.40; 59.4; 124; 85.9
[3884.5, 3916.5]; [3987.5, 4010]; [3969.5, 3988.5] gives 0.24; 81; 118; 111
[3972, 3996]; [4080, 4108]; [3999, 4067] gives -0.13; 101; 124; 111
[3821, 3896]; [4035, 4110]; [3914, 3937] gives 0.20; 59.9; 123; 79.5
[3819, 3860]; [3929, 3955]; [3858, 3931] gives -0.22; 55.6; 62.1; 59.1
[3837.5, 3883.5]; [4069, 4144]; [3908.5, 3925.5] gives -0.18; 60.3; 123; 74.8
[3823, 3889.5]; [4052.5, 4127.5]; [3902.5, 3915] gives -0.20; 58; 123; 72.7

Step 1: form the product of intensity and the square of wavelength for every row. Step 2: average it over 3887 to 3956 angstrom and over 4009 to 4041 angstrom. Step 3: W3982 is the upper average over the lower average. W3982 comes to 1.84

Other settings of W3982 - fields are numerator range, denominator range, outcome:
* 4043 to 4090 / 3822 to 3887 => 2.35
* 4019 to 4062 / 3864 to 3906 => 1.94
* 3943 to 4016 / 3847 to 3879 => 1.65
